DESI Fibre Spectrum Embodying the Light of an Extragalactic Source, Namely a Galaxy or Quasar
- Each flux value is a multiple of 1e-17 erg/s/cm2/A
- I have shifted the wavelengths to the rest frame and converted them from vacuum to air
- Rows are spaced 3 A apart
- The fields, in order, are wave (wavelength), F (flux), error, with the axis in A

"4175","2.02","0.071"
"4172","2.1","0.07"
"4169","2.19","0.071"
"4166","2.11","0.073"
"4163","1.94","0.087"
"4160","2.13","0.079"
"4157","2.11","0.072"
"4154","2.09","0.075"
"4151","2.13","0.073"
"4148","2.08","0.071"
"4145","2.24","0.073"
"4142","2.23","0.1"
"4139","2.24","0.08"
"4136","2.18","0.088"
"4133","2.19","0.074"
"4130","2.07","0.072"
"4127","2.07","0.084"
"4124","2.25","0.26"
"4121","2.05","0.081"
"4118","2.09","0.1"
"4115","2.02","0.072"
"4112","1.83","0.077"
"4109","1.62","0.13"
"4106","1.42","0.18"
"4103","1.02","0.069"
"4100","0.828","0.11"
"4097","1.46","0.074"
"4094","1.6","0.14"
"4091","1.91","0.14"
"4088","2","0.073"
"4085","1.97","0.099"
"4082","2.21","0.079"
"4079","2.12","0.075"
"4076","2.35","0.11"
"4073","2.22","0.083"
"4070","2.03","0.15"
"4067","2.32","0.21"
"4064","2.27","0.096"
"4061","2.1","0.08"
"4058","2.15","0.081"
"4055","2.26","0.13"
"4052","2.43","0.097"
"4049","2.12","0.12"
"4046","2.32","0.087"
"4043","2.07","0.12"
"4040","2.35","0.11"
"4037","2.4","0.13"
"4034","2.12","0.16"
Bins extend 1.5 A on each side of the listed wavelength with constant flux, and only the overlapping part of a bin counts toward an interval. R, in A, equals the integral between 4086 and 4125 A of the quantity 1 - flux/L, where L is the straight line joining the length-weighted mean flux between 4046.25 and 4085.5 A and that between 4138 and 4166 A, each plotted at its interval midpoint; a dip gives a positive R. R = 8.5 A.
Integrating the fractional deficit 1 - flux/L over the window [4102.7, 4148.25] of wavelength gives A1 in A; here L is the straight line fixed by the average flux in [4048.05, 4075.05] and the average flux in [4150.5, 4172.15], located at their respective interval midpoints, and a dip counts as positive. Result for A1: 3.0 A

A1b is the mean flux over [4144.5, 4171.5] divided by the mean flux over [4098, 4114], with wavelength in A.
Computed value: 1.54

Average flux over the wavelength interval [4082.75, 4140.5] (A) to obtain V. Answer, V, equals 1.84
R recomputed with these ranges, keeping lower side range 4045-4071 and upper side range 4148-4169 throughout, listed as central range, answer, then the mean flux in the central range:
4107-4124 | 1.7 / 1.94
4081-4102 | 4.8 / 1.68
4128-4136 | 0.0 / 2.14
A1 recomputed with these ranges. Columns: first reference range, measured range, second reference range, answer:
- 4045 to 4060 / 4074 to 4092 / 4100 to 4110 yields -4.6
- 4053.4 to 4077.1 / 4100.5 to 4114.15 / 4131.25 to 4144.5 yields 4.7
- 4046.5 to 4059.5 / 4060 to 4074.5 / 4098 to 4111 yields -1.6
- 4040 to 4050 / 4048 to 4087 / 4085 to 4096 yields -3.4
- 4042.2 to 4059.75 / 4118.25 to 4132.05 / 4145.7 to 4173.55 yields 0.2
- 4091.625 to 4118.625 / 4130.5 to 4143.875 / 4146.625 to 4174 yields -2.4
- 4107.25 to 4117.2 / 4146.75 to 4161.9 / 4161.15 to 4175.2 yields -0.7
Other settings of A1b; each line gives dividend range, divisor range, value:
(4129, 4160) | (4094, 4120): 1.39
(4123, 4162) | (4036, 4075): 0.96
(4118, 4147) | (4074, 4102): 1.19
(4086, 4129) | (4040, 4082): 0.78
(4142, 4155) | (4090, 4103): 1.55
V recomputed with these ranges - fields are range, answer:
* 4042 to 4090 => 2.18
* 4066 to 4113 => 1.8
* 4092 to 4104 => 1.26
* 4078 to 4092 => 2.04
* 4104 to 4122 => 1.81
